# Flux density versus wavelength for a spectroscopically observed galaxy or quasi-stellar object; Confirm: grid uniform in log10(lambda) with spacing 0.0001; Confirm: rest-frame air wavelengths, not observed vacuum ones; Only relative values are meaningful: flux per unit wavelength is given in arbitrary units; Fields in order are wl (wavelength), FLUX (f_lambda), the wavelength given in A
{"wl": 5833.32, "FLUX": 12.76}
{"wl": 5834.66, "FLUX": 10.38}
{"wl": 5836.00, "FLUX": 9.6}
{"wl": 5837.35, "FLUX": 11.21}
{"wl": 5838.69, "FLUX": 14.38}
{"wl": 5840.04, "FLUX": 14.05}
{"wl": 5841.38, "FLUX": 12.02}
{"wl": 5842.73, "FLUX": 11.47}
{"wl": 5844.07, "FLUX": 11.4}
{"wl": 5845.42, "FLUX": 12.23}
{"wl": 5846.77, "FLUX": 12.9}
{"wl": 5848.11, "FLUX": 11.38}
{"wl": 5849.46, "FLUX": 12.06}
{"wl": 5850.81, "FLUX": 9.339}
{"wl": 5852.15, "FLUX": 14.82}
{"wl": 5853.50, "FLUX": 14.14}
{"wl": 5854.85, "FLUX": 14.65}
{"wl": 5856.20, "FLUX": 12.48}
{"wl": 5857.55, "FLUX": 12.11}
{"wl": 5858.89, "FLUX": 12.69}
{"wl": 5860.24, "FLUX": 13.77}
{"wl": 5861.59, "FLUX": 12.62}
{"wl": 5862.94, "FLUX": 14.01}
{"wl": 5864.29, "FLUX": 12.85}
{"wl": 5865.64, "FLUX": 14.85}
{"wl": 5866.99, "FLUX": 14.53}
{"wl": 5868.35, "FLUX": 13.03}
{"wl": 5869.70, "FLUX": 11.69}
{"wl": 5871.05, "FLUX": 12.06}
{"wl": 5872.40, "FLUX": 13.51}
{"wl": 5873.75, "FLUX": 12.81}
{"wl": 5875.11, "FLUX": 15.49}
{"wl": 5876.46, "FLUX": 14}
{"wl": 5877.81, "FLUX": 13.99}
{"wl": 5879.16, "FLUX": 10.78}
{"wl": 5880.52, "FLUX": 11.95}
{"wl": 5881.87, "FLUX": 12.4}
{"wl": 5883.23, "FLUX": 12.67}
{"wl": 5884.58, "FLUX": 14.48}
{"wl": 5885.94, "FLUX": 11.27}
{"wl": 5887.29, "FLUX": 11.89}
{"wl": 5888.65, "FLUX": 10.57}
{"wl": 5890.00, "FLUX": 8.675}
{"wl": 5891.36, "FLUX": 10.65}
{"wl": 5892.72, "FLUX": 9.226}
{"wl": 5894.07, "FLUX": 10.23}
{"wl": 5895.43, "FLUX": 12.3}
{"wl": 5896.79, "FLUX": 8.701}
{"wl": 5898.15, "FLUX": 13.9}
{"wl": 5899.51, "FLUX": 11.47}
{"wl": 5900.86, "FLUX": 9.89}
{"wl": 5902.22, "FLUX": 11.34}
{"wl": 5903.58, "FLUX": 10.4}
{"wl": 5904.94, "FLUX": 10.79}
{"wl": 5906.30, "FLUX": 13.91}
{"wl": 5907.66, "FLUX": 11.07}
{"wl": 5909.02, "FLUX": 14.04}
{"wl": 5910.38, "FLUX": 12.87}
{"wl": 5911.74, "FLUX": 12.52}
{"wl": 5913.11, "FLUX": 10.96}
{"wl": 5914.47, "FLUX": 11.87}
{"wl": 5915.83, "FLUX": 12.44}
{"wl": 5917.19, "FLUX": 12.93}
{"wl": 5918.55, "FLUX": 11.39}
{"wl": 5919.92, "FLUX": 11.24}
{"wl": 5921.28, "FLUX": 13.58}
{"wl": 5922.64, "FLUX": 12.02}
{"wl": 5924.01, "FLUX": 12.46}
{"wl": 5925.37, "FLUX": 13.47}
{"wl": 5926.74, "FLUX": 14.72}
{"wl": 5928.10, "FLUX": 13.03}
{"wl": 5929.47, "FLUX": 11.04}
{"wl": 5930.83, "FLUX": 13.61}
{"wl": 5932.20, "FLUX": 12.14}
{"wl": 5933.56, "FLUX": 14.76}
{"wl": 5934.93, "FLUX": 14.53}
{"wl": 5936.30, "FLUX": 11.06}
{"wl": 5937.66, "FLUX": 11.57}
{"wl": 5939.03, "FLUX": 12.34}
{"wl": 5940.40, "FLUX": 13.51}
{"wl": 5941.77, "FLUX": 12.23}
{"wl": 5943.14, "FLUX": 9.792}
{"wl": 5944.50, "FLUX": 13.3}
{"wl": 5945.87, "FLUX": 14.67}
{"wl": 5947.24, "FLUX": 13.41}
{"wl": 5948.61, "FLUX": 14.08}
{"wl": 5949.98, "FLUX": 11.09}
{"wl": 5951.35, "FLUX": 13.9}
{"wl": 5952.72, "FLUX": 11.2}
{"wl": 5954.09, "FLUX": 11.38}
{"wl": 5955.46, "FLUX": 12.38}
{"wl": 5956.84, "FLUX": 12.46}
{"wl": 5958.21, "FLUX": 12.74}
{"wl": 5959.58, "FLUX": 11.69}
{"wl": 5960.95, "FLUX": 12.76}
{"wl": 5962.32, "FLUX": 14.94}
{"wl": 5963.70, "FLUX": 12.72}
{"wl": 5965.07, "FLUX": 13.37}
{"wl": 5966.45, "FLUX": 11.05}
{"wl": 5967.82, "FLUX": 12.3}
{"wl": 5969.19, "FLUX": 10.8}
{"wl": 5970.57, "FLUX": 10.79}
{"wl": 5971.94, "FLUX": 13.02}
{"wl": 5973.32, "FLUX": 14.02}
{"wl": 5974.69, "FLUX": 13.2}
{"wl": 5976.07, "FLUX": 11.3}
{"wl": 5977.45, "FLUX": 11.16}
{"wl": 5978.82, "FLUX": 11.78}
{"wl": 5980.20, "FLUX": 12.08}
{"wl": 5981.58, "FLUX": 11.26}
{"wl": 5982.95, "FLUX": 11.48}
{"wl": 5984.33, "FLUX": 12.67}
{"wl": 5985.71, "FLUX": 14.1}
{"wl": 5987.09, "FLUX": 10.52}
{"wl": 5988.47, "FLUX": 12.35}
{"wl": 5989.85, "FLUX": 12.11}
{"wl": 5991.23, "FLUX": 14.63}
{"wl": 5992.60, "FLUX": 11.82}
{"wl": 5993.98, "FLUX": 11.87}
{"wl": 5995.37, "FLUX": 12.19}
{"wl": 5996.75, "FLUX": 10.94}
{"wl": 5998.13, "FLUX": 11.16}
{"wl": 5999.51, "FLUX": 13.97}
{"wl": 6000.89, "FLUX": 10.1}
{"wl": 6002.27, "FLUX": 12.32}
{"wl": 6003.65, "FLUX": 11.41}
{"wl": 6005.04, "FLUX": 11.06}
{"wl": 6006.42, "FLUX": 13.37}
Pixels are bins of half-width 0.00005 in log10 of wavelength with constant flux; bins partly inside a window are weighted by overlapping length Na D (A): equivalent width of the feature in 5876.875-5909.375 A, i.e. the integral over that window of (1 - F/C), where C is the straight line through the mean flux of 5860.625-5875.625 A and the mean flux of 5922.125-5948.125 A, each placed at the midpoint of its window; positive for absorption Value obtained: 4.1 A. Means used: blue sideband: 13.4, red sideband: 12.8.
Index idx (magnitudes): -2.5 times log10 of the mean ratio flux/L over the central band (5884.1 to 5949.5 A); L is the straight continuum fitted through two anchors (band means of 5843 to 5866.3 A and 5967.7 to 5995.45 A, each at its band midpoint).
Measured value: 0.032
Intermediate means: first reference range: 12.8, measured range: 12.1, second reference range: 12.2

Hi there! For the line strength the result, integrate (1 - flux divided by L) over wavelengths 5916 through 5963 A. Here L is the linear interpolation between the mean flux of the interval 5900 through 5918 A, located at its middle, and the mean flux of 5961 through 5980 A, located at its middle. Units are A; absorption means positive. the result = -2.1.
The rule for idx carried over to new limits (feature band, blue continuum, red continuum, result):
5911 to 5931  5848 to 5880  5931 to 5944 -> 0.01 mag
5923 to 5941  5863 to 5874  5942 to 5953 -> -0.01 mag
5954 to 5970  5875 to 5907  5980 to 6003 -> -0.04 mag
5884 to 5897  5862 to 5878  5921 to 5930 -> 0.22 mag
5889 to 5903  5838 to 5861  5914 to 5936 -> 0.20 mag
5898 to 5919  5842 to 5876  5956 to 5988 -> 0.06 mag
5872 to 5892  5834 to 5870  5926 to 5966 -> 0.03 mag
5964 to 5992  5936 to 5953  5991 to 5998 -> 0.00 mag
